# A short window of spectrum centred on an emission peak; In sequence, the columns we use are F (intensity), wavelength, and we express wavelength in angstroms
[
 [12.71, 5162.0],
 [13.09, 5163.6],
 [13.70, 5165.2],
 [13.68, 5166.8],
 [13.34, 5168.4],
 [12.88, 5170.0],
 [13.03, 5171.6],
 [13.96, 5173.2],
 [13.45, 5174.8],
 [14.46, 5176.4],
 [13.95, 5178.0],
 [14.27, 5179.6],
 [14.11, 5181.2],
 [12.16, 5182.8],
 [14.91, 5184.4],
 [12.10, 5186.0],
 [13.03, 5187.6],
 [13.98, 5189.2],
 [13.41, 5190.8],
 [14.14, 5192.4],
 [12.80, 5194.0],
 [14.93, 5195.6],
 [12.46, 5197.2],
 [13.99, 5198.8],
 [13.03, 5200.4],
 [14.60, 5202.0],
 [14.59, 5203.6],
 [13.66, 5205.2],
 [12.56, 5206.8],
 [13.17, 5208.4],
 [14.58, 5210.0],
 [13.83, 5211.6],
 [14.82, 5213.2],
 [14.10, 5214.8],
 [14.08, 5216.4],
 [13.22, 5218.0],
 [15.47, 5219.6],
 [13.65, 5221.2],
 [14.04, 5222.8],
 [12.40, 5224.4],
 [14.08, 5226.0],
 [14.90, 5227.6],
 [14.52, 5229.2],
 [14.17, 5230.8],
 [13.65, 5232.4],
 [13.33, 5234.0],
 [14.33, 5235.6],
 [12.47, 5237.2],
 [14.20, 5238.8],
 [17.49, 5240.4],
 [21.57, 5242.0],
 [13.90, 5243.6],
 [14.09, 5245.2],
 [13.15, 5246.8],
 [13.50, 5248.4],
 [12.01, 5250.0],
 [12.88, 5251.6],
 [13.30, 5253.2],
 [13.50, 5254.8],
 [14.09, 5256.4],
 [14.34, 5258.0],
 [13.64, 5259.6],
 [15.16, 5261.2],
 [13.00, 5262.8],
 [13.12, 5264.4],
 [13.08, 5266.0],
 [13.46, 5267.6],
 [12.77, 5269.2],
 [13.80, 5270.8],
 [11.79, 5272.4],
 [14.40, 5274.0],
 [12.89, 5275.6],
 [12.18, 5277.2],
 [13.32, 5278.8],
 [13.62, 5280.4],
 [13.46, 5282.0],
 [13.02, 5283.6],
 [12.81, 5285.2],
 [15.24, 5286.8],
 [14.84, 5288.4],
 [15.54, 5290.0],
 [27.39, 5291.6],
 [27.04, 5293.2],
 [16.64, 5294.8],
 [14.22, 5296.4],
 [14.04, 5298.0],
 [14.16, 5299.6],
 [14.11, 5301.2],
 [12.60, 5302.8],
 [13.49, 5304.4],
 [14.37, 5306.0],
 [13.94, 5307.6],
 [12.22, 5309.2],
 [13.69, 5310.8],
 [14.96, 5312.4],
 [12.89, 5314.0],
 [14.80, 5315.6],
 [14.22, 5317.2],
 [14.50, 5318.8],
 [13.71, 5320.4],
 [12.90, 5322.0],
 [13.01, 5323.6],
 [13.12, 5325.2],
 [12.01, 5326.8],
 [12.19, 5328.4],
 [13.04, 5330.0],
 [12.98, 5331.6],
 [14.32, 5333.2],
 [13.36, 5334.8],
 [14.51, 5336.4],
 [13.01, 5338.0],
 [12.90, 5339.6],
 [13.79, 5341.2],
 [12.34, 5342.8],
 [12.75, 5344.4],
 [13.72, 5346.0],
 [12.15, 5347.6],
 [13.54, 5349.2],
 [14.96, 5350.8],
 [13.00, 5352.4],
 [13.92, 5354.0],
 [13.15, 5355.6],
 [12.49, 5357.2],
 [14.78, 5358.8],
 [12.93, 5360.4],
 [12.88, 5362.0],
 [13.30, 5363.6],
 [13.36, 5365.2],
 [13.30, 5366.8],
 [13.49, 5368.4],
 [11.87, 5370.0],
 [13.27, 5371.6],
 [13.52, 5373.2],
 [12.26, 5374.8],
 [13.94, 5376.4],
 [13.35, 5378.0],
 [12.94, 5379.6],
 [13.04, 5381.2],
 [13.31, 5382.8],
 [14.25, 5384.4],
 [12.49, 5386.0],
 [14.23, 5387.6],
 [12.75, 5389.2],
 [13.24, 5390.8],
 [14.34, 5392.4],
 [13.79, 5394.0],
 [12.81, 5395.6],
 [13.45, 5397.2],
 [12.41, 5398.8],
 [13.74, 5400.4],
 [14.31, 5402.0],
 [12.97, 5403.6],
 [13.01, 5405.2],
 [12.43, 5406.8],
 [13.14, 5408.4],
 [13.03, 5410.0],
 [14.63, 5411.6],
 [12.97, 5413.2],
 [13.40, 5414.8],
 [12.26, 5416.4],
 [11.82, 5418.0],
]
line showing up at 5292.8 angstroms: [O III] 5007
